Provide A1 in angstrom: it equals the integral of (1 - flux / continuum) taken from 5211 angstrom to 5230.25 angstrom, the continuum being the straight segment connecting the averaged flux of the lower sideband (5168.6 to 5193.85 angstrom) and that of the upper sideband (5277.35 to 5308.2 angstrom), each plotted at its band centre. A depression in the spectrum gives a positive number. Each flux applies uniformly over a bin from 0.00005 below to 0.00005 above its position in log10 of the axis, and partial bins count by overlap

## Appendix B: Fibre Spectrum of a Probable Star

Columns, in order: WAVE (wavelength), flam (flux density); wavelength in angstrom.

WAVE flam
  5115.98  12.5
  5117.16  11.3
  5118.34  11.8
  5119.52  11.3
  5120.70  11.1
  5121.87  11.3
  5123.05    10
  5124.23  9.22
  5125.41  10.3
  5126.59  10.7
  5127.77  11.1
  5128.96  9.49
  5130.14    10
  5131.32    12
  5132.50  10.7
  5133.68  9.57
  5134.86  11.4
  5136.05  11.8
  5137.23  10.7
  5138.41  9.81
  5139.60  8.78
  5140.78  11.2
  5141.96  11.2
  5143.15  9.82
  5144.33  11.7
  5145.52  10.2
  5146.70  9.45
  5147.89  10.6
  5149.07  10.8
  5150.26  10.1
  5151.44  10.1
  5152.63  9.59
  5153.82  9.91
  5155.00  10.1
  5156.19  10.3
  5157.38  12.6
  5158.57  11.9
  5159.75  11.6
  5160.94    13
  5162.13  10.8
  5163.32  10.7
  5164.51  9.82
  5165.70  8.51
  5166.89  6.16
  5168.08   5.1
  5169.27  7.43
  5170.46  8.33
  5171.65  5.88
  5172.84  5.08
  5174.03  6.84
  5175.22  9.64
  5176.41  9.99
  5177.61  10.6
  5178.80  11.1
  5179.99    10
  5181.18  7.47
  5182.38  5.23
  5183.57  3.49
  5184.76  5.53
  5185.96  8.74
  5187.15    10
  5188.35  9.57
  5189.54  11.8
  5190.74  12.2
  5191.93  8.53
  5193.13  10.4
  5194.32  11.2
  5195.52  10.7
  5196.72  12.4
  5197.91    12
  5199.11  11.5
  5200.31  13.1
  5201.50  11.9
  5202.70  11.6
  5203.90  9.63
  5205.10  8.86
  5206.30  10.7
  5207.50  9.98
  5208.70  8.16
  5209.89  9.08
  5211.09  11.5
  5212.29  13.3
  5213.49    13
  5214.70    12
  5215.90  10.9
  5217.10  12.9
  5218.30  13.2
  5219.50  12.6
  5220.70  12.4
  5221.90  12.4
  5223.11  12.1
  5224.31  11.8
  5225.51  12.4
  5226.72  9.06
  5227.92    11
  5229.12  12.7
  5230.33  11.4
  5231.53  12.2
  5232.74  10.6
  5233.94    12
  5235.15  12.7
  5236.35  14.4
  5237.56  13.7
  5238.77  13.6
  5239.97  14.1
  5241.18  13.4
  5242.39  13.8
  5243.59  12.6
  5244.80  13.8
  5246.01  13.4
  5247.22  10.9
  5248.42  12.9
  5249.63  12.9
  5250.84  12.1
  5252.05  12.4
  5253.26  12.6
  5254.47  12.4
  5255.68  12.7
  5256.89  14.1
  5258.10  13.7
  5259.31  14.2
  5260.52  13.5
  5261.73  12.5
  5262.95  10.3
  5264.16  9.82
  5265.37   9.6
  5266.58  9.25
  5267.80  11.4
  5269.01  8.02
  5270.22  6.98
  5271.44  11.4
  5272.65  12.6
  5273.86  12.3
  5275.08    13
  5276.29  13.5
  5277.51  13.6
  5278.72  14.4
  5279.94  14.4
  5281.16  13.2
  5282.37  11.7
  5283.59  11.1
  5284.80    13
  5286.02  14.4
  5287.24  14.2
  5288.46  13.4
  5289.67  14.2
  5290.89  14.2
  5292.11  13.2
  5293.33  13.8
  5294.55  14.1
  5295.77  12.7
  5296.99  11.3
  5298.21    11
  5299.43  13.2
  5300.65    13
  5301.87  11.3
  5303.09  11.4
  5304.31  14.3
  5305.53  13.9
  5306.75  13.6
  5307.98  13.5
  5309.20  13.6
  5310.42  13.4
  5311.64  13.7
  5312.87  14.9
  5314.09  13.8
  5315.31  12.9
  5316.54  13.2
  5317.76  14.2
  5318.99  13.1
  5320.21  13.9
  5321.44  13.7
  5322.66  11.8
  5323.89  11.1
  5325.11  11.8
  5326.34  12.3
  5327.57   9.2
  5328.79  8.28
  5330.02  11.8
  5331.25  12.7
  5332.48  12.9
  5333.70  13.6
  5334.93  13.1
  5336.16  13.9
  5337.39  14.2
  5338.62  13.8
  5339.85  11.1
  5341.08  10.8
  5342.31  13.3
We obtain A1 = -3.74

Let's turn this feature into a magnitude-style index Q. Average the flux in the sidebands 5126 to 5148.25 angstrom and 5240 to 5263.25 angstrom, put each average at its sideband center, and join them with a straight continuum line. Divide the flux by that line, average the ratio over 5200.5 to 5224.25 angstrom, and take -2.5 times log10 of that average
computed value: 0.06 mag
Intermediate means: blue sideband 10.5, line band 11.4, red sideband 12.9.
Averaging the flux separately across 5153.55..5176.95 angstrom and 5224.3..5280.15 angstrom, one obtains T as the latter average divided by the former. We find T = 1.3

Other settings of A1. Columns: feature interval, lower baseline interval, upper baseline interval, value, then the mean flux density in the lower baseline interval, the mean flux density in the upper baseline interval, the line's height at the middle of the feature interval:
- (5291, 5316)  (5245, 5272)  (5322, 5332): -3.97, 11.7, 11.2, 11.3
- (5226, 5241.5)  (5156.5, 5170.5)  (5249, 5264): -0.49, 9.72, 12.7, 12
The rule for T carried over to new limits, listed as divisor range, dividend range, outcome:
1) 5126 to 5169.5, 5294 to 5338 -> 1.25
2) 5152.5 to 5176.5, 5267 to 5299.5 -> 1.37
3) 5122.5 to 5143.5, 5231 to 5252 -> 1.23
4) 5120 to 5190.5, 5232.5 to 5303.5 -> 1.30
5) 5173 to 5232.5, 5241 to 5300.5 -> 1.19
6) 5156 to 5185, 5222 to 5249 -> 1.43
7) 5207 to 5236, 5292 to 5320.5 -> 1.13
